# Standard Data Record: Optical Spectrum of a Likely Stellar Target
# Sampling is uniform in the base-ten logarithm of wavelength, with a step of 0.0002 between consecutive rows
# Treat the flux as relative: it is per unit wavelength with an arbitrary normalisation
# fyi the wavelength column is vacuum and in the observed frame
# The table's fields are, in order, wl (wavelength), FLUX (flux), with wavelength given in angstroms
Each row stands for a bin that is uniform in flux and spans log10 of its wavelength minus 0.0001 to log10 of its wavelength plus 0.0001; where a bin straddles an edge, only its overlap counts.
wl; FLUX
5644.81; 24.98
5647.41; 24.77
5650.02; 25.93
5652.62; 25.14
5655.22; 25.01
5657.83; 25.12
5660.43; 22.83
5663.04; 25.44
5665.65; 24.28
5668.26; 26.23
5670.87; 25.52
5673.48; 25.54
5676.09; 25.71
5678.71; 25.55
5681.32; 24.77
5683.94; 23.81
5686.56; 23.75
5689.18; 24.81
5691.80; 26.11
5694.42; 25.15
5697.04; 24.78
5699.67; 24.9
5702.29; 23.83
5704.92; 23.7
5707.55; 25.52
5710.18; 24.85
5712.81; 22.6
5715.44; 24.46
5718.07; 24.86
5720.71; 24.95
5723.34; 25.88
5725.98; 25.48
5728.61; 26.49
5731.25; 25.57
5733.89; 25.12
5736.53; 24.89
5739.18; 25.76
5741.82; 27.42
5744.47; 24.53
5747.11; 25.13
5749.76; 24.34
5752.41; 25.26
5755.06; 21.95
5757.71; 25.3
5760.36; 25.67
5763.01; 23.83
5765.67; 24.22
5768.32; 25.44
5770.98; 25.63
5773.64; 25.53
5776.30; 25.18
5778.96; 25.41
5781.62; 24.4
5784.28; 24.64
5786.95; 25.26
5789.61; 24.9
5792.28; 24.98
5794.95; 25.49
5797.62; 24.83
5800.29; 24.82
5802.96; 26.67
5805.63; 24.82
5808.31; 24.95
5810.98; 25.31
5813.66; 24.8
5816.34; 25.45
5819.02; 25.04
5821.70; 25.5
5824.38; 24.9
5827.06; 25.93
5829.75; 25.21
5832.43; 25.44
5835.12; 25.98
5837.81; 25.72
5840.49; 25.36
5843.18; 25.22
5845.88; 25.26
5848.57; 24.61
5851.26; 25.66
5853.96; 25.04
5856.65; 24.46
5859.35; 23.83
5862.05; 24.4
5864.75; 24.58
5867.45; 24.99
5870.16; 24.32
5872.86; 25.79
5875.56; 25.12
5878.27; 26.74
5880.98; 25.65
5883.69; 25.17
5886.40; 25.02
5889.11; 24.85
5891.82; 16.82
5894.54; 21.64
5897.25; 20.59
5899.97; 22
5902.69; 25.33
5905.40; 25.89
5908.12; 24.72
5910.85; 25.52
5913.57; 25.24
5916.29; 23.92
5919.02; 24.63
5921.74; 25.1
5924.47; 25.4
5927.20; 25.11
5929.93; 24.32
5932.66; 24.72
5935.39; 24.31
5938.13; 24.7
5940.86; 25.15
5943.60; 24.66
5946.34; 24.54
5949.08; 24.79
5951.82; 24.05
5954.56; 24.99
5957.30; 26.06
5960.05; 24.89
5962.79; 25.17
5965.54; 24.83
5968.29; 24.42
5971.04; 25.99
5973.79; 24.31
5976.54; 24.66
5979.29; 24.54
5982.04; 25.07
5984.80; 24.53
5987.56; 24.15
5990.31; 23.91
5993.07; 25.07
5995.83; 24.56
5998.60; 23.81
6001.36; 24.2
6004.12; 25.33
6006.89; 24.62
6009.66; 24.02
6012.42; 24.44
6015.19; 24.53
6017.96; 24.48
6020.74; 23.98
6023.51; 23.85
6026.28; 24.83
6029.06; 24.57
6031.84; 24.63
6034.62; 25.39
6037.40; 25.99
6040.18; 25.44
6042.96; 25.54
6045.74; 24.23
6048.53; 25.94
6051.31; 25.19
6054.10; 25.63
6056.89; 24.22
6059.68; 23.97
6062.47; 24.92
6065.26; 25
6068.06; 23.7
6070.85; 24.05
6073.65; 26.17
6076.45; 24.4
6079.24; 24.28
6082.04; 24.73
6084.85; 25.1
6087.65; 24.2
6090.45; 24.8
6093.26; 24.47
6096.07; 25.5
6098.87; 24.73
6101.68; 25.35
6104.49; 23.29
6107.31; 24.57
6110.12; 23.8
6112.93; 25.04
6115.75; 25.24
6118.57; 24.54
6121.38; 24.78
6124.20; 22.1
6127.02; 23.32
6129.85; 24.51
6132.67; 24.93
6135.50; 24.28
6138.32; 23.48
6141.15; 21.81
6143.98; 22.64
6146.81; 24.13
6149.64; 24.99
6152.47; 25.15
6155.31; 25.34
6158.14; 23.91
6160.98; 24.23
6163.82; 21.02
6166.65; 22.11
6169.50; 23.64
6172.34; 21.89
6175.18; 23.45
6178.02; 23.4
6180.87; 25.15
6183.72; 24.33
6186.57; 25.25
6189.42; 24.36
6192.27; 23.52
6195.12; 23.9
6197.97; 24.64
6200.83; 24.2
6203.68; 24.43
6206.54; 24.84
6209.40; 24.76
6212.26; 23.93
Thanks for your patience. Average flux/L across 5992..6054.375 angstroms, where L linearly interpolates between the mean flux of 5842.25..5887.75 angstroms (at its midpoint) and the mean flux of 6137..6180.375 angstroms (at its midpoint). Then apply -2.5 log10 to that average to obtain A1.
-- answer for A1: -0.03 mag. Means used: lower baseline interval 25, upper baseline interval 23.4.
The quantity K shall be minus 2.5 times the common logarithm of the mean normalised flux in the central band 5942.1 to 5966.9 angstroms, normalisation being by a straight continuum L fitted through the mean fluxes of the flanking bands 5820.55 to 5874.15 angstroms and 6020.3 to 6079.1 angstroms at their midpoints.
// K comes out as 0.004 mag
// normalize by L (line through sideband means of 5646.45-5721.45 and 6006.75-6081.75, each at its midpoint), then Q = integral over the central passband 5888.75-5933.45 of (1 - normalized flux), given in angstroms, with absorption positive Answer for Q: 1.7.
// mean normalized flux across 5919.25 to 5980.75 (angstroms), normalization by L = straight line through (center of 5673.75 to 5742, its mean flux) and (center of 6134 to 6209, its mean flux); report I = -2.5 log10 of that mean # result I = -0.02 mag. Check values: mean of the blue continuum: 25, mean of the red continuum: 23.9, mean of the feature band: 24.8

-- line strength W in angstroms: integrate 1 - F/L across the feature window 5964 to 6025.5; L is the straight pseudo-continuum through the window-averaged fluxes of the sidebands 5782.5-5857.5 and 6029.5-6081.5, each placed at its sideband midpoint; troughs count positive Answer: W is 1.2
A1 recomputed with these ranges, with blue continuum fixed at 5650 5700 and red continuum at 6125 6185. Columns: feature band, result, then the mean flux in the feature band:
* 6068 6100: -0.038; 24.7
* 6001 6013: -0.021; 24.6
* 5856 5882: -0.023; 25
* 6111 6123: -0.046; 24.8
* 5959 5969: -0.029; 24.9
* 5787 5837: -0.029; 25.3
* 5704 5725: 0.011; 24.6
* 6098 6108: -0.028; 24.4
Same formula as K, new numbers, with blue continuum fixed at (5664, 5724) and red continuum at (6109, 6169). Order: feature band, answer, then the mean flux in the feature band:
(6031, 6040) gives -0.057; 25.4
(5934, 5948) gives -0.016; 24.7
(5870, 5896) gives 0.015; 24.1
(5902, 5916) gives -0.038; 25.2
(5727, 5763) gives -0.018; 25.1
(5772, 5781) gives -0.028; 25.3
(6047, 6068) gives -0.037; 24.9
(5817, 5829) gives -0.034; 25.3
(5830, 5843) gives -0.045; 25.6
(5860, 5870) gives -0.003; 24.5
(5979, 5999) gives -0.013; 24.5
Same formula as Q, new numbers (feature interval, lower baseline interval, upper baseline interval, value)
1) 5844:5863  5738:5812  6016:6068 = 0.2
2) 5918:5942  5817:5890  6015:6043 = 0.2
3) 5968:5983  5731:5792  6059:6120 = -0.1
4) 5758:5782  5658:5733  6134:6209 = -0.3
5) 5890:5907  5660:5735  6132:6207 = 1.6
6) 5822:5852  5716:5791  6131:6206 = -0.6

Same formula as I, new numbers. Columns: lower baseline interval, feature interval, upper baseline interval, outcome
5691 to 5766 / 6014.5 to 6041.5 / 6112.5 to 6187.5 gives -0.03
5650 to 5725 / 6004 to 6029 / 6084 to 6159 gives 0.00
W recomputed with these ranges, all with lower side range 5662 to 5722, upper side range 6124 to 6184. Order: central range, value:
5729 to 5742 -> -0.5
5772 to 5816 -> -1.0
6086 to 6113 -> -0.9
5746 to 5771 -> 0.0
